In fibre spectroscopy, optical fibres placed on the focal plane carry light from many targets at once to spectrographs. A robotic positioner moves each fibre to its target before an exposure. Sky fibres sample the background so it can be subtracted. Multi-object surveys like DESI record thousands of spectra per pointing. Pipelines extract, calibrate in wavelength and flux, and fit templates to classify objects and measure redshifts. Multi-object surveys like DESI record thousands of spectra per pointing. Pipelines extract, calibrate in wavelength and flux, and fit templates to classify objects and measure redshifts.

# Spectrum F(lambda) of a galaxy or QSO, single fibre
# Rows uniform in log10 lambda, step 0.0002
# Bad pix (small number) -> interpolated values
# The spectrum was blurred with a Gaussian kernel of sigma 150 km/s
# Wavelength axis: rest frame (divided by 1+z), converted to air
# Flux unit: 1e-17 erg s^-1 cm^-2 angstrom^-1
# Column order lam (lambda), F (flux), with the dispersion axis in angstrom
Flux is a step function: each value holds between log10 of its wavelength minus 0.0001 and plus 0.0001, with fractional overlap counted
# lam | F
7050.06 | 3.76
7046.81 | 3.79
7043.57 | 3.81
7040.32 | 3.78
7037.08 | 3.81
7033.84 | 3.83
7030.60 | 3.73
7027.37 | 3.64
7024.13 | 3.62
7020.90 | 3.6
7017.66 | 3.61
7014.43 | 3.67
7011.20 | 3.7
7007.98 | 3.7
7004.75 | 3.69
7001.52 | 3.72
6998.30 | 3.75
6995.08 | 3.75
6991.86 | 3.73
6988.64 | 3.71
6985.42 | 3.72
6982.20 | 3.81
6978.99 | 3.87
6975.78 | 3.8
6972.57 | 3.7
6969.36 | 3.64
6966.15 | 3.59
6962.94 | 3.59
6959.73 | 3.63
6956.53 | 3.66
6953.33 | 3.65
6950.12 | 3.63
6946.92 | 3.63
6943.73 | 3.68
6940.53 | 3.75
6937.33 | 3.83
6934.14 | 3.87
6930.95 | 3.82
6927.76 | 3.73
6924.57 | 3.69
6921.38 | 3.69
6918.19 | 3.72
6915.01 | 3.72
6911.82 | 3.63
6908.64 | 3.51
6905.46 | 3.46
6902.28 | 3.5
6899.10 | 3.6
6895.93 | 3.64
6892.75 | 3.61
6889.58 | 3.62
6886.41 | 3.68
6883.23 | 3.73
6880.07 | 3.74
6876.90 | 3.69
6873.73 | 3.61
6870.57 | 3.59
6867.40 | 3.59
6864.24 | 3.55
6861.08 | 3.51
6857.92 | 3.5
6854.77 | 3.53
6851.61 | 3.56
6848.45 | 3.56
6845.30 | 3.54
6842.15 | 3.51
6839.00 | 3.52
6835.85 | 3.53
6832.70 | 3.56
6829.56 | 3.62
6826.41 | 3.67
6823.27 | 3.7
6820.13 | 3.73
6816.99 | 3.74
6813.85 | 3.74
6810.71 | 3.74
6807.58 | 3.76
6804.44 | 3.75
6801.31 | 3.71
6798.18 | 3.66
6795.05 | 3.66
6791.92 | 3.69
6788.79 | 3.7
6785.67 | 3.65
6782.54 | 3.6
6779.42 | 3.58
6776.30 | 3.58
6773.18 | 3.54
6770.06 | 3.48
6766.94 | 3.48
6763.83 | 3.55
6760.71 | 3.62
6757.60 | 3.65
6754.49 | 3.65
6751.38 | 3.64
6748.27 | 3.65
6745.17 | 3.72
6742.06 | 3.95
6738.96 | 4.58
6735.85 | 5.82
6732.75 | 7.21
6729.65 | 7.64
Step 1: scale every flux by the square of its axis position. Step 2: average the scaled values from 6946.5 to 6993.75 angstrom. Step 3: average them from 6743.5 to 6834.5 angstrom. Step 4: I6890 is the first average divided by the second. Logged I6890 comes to 1.1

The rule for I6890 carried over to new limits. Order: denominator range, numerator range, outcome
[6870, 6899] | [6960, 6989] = 1.04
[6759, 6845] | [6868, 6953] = 1.04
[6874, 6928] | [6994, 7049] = 1.06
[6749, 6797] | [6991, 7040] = 1.10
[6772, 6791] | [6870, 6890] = 1.05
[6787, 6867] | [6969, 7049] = 1.08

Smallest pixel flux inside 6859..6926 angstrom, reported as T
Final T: 3.46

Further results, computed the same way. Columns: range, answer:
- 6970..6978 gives 3.7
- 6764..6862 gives 3.48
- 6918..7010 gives 3.59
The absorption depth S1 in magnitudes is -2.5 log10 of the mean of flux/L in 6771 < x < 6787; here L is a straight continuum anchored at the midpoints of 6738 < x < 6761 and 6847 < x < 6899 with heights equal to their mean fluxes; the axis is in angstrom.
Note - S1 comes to 0.05 mag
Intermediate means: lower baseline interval 3.8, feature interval 3.58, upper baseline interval 3.61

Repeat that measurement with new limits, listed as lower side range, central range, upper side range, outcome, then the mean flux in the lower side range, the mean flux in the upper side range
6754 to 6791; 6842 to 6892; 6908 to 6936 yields 0.02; 3.59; 3.72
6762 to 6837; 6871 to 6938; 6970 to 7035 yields 0.00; 3.64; 3.72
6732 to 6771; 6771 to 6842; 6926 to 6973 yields 0.10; 4.1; 3.69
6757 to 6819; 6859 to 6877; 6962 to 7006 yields 0.03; 3.64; 3.72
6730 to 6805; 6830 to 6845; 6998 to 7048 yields 0.11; 3.98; 3.71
